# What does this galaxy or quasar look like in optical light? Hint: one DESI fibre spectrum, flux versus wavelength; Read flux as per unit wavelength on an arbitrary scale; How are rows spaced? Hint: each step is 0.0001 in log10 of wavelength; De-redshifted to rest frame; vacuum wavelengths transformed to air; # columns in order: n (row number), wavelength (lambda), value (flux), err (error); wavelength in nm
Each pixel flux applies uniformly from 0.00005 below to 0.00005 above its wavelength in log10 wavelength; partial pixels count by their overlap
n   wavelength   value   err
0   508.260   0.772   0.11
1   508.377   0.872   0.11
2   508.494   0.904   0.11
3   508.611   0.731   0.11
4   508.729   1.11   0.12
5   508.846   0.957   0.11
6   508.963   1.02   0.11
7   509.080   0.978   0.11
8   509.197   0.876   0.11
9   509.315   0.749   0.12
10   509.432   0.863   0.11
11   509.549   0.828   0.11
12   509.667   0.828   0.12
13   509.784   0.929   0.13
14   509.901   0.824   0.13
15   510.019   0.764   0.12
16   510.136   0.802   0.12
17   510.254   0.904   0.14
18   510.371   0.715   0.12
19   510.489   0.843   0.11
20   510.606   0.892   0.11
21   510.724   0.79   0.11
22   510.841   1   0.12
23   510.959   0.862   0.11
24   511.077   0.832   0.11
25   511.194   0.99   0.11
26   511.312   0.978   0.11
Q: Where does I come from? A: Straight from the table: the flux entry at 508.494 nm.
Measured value 0.904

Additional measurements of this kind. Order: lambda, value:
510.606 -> 0.892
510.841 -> 1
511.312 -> 0.978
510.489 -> 0.843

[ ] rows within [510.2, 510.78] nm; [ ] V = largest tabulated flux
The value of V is 0.904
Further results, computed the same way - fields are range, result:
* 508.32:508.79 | 1.11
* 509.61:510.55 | 0.929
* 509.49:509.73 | 0.828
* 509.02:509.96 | 0.978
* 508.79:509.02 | 1.02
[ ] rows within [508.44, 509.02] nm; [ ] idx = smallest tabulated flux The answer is 0.731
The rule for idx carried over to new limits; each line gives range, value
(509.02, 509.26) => 0.876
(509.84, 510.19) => 0.764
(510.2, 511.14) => 0.715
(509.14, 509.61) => 0.749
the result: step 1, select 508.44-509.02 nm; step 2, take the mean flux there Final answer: 0.944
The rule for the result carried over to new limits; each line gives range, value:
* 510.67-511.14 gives 0.874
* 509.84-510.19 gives 0.798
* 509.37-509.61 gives 0.844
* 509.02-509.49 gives 0.867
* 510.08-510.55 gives 0.817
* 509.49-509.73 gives 0.83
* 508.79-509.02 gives 0.989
